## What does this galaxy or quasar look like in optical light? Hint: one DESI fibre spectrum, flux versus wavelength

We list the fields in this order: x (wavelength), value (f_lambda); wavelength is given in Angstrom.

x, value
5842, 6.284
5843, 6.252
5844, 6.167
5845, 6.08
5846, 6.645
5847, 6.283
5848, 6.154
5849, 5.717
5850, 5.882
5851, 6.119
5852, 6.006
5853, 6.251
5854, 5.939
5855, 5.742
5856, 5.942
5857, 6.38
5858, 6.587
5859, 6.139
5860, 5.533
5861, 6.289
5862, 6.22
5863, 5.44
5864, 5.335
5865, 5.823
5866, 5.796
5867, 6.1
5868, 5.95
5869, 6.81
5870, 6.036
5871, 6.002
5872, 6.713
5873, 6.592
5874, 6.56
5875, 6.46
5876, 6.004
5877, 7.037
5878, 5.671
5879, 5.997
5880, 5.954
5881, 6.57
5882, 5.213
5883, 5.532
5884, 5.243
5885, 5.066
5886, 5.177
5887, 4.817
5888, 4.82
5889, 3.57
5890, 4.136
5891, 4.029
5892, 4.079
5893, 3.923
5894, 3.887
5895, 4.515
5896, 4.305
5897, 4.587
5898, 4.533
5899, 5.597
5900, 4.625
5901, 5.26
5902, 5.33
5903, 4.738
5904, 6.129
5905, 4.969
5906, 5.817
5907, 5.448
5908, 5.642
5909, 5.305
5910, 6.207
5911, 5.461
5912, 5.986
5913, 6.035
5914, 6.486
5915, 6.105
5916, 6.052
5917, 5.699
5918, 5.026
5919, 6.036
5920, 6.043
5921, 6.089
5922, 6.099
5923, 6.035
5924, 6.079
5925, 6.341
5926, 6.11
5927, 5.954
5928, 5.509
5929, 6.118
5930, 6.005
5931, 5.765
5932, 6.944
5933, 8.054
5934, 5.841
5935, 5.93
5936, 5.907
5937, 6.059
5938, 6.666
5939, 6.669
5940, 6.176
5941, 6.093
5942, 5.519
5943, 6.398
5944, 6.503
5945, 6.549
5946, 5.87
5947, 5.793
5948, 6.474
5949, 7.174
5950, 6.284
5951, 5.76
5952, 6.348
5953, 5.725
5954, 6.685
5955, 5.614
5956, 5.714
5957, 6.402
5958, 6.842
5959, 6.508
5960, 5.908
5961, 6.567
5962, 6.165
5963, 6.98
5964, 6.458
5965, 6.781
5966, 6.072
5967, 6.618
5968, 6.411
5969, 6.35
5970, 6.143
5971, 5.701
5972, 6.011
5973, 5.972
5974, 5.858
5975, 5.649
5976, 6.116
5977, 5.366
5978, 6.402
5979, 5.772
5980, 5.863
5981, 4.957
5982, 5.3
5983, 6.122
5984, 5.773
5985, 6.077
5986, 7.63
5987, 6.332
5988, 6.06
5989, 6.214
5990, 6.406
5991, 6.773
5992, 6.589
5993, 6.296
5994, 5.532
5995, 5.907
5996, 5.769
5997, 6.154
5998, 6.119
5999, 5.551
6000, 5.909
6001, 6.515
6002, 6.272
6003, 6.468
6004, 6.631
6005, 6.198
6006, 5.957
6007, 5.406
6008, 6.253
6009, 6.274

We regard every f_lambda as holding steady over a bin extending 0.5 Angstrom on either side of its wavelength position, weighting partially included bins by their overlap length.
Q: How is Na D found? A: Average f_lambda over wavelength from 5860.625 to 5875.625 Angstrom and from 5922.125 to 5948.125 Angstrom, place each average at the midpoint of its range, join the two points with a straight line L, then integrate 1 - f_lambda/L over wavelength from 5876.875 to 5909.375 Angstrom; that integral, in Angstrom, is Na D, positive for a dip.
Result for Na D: 5.8 Angstrom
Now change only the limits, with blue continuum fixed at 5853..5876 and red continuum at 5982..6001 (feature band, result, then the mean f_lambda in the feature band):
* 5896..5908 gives 1.9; 5.17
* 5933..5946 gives -0.2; 6.25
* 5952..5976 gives -0.3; 6.22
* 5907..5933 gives 0.6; 6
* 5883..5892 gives 2.2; 4.63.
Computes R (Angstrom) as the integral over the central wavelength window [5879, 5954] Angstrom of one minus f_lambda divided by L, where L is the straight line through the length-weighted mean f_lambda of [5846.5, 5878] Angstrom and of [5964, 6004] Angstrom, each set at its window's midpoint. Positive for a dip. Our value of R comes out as 5.5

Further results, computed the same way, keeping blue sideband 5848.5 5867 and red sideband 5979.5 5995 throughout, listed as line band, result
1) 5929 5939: -0.5 Angstrom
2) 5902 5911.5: 0.8 Angstrom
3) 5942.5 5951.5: -0.4 Angstrom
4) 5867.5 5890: 0.8 Angstrom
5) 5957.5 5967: -0.6 Angstrom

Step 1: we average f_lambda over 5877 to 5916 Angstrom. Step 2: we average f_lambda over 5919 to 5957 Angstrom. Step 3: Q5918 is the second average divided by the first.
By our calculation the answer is 1.2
